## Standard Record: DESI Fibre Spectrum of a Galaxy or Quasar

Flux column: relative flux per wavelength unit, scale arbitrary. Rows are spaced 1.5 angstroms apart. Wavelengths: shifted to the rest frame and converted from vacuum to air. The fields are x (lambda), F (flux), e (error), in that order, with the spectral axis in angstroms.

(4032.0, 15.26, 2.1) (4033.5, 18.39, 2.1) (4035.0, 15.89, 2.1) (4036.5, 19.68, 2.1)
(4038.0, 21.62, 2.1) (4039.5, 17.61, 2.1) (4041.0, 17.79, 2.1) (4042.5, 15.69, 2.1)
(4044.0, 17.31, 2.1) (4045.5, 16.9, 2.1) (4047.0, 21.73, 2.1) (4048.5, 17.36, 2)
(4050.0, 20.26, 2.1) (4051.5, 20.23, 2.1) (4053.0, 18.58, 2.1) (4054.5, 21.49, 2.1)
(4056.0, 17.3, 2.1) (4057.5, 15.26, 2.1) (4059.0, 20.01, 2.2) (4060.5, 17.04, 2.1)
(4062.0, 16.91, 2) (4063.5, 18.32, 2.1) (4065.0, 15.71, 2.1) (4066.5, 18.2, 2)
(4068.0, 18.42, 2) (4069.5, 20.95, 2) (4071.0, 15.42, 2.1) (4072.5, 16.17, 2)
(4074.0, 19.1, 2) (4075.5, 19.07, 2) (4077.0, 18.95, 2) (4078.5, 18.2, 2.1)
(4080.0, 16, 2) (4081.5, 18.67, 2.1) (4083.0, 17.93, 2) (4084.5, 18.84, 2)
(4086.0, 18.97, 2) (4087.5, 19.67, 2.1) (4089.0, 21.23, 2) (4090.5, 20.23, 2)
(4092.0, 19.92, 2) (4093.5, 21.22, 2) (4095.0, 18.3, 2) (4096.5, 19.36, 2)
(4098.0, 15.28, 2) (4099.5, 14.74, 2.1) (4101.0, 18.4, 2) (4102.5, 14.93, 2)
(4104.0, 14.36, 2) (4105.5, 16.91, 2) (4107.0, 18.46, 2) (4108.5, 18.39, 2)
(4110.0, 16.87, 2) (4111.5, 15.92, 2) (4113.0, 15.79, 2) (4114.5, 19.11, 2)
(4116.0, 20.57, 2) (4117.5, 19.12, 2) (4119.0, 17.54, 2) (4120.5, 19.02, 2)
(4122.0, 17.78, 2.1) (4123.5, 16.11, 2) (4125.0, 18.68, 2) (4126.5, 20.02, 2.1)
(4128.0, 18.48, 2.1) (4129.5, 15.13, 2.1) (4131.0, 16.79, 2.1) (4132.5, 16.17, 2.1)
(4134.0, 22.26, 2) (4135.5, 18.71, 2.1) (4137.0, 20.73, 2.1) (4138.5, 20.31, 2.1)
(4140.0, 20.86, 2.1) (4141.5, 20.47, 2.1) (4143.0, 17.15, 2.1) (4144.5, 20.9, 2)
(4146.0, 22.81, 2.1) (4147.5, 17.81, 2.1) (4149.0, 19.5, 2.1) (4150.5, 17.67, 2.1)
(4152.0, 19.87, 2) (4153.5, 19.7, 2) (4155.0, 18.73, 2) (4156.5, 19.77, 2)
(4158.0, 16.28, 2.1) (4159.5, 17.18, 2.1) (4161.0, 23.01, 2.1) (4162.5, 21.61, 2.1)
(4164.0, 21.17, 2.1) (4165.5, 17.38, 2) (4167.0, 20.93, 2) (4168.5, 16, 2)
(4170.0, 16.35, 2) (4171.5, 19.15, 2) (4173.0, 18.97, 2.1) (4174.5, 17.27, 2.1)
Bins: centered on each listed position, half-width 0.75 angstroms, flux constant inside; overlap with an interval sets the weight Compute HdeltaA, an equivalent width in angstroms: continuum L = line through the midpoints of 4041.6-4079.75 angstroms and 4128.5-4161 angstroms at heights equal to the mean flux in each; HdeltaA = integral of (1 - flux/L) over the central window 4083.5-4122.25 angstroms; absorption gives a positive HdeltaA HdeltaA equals 1.0 angstroms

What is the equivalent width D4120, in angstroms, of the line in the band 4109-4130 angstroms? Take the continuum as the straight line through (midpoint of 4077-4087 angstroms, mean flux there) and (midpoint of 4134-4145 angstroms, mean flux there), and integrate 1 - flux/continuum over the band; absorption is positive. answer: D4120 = 1.6 angstroms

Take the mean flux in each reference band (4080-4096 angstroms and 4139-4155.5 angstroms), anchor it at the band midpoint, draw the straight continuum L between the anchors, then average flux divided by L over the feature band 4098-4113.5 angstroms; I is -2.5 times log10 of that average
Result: 0.18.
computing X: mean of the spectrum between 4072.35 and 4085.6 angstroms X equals 18.2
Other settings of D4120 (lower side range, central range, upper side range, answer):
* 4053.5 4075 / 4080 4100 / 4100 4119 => -1.3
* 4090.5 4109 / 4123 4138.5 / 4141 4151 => 0.4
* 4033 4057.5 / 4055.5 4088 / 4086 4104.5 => 0.7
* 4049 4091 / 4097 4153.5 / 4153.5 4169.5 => 2.0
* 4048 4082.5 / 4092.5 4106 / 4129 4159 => 1.1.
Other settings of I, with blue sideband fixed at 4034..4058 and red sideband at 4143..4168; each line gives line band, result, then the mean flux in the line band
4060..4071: 0.05 mag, 17.8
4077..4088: 0.03 mag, 18.3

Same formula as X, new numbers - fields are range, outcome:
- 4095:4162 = 18.4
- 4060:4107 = 18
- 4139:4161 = 19.3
